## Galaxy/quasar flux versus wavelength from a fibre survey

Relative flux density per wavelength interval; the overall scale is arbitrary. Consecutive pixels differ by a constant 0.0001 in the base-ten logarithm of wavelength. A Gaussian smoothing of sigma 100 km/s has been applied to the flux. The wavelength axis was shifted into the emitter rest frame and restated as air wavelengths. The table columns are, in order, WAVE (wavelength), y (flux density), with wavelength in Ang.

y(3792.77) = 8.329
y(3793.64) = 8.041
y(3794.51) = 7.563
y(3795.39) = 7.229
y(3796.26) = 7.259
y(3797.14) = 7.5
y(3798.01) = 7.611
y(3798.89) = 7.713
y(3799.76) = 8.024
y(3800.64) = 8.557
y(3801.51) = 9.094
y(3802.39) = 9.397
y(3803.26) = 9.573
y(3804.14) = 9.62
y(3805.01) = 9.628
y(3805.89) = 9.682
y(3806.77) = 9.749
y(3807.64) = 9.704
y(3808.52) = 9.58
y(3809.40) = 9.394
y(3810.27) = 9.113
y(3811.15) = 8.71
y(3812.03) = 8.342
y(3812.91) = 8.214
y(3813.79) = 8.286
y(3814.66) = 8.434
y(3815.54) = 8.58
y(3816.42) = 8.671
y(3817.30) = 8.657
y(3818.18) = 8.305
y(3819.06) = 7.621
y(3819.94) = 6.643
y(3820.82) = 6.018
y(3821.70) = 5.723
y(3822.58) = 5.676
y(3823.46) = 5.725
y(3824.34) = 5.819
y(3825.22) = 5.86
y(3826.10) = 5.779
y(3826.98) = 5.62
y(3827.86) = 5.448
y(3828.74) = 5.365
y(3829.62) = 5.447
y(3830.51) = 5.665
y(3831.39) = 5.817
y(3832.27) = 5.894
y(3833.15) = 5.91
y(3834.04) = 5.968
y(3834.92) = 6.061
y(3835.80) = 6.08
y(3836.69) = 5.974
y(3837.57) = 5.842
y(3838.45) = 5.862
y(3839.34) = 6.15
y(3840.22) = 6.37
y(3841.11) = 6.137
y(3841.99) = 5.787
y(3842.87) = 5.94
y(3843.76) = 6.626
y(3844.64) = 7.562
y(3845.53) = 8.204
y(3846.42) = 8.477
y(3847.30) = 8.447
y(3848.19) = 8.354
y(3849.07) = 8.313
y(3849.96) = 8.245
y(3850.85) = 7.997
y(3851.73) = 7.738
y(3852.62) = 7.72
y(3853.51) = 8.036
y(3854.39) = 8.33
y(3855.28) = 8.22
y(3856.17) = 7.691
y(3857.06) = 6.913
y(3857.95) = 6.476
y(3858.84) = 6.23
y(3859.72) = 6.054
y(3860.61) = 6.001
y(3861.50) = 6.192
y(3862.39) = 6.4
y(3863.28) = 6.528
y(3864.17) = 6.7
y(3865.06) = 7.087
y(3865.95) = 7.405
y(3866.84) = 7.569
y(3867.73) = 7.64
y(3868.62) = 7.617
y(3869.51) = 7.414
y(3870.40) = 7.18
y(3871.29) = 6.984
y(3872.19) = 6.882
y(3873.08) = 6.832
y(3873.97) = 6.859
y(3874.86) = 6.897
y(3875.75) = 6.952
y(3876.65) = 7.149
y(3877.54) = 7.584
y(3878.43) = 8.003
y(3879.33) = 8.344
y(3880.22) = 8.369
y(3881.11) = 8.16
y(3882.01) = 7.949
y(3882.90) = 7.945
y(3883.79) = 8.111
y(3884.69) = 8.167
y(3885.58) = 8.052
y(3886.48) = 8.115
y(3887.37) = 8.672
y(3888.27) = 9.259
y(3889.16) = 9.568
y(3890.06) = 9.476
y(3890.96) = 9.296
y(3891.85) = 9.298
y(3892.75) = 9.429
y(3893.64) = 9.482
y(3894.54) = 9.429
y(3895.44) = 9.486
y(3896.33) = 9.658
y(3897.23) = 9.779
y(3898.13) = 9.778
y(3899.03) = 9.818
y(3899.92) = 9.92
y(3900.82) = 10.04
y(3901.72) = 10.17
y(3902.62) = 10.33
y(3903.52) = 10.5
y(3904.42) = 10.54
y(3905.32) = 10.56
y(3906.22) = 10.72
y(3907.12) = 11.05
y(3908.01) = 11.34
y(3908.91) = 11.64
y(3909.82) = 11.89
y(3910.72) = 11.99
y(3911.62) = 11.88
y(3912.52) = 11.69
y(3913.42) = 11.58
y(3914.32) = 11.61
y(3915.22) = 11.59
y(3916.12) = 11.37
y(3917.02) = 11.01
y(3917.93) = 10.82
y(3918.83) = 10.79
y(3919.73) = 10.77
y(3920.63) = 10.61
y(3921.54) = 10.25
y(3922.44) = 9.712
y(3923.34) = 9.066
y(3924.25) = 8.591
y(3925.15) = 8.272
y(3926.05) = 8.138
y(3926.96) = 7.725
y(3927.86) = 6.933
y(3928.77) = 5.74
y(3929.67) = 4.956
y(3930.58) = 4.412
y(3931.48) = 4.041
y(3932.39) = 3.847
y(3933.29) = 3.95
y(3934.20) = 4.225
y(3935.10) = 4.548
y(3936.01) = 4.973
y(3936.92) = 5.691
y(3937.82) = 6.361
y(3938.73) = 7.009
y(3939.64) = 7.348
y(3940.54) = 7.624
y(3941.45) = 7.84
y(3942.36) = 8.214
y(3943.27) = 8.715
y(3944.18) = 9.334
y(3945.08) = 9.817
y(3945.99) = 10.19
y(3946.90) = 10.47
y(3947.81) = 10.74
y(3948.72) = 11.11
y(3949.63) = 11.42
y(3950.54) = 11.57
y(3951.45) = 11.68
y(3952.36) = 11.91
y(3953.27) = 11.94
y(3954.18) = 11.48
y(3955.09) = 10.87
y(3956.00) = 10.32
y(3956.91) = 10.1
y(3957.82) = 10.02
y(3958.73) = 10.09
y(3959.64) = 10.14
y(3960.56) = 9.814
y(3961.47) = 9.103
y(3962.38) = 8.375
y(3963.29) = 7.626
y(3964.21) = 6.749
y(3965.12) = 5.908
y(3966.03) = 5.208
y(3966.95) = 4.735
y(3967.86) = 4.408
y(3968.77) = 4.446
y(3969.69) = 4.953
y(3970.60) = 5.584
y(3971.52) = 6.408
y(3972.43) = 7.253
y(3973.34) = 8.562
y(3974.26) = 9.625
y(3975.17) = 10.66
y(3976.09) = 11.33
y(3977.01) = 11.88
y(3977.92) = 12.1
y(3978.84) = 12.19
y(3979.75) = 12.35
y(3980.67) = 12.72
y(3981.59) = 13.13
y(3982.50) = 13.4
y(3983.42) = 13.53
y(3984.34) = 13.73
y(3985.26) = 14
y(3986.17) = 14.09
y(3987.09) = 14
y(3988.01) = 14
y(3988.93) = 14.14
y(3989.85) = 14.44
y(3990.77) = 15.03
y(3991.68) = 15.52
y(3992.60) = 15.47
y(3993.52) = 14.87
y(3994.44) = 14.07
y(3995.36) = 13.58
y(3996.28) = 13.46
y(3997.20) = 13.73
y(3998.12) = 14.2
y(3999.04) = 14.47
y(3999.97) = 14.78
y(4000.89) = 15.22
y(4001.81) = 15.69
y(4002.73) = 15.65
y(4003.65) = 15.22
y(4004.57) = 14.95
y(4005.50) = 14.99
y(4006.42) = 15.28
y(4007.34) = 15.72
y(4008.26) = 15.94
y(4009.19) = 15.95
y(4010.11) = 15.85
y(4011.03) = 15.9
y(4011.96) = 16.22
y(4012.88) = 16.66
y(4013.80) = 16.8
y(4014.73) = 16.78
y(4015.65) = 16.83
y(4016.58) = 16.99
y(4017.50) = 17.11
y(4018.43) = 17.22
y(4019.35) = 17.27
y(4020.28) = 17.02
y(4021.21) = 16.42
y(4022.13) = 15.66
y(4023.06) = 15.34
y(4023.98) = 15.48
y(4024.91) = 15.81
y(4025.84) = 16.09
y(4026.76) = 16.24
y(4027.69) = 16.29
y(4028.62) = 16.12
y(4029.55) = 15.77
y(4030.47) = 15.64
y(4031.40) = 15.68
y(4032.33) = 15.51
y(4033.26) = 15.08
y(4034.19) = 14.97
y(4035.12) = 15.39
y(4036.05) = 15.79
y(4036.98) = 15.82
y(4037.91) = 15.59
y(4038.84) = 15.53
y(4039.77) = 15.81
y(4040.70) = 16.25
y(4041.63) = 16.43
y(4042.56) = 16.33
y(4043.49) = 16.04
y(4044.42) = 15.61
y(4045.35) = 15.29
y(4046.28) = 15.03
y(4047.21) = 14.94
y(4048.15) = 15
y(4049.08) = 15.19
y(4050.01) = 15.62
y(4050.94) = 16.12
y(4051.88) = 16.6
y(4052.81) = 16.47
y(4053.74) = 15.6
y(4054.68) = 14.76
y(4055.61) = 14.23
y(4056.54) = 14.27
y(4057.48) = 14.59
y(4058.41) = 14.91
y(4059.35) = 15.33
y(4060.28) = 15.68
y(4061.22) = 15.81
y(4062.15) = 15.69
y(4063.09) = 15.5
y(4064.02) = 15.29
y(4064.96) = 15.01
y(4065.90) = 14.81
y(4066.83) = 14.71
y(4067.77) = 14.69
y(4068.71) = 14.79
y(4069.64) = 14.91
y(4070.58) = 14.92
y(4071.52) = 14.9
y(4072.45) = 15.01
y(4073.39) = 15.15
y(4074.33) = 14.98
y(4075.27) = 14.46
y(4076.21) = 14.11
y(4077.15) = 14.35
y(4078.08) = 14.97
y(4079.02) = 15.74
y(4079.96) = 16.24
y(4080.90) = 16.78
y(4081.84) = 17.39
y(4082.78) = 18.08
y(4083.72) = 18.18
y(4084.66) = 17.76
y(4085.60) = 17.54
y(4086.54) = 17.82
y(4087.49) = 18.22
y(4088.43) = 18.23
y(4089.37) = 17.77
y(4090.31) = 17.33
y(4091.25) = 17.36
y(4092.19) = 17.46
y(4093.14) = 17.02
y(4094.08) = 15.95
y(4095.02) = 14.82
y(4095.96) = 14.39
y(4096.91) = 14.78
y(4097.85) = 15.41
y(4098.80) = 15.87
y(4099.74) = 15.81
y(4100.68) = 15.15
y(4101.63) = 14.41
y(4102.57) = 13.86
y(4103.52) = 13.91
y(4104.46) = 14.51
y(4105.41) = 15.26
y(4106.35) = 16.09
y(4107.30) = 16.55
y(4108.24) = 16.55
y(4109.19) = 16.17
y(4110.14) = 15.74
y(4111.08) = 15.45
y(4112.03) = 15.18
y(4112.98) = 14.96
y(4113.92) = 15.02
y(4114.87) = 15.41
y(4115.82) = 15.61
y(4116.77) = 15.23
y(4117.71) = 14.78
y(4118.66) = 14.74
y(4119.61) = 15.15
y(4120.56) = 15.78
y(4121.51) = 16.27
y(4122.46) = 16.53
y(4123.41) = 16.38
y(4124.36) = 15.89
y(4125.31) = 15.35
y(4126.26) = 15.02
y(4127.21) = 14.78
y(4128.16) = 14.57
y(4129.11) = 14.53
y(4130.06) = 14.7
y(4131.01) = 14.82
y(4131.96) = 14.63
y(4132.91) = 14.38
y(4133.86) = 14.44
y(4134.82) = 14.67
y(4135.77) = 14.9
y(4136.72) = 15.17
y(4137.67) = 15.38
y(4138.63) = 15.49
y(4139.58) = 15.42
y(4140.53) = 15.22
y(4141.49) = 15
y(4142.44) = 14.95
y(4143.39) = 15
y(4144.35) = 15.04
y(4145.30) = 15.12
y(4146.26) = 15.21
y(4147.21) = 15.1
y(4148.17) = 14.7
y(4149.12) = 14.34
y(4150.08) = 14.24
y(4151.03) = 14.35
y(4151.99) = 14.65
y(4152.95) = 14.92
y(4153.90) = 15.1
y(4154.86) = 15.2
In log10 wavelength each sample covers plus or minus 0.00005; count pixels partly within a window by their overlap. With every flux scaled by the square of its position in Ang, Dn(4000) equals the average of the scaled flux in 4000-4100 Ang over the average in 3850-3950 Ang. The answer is 2.02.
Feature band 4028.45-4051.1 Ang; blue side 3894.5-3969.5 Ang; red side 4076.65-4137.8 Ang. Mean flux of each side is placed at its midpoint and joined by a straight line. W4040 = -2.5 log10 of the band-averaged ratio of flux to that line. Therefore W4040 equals -0.187 mag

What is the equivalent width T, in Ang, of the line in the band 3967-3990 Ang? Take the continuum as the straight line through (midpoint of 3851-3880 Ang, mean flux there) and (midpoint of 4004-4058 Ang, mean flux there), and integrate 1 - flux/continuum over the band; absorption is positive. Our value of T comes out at 4.2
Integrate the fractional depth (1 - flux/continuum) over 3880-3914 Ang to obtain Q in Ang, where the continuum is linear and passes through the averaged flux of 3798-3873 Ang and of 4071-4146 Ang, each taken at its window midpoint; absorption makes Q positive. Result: -2.3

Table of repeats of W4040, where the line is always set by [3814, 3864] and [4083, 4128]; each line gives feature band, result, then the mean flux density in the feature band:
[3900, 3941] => 0.07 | 8.84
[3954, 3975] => 0.36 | 7.89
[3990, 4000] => -0.19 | 14.5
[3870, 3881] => 0.10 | 7.36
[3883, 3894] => -0.05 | 8.88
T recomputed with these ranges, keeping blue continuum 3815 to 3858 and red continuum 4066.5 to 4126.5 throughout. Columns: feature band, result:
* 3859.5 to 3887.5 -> 2.6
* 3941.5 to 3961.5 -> 0.7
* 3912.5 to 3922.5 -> -1.5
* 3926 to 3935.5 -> 4.6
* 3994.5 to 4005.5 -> -1.9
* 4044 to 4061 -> -1.3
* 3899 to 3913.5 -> -2.7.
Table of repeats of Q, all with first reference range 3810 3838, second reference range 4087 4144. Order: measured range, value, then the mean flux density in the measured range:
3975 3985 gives -0.99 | 12.5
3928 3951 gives 6.47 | 7.36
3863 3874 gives 1.23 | 7.15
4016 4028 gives -3.52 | 16.4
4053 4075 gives -1.74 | 15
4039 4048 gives -1.62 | 15.7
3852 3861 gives 0.58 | 7.18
